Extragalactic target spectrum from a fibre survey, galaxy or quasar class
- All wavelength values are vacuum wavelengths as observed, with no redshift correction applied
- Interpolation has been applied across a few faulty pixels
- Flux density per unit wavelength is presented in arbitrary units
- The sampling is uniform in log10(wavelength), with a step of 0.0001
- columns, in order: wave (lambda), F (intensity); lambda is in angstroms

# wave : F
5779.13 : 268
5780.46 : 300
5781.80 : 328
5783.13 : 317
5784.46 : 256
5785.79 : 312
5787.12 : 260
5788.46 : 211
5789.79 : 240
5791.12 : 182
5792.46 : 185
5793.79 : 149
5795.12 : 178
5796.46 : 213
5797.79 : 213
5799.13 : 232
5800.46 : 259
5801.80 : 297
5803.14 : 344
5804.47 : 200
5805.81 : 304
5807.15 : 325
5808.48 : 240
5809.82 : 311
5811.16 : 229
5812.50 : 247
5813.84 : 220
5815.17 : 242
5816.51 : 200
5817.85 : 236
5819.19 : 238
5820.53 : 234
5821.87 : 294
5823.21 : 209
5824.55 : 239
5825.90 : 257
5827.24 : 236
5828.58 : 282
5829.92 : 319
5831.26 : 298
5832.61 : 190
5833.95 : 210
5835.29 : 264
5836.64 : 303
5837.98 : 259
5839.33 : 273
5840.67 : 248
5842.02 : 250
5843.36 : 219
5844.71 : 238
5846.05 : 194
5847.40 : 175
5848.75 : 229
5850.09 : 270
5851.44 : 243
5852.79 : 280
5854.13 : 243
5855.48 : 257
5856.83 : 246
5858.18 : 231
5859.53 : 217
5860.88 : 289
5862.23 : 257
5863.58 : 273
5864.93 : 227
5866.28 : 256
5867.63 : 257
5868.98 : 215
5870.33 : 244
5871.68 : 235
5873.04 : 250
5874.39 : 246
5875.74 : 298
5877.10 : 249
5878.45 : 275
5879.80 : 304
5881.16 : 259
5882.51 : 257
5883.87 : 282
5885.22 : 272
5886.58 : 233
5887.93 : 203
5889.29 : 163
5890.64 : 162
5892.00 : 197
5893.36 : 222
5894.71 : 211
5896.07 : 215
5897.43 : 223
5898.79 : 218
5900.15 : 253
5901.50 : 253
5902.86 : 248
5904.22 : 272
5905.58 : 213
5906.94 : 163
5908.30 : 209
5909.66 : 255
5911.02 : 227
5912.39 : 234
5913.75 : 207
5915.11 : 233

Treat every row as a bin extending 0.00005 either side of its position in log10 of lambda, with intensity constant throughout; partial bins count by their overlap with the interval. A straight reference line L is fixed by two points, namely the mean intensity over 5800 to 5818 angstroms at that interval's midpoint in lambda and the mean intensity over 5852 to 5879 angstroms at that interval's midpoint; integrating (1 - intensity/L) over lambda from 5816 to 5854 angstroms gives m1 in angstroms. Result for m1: 1.6 angstroms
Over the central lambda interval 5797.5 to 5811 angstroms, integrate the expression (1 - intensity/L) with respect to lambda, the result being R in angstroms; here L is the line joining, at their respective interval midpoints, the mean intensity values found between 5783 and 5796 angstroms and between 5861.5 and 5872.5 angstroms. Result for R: -2.6 angstroms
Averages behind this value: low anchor 225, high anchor 246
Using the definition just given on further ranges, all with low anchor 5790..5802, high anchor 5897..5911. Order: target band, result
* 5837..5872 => -3.6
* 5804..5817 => -2.5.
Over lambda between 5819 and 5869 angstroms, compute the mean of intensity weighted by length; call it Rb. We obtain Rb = 248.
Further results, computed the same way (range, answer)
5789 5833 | 244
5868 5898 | 237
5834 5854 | 245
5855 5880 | 253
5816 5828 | 239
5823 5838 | 257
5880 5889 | 250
